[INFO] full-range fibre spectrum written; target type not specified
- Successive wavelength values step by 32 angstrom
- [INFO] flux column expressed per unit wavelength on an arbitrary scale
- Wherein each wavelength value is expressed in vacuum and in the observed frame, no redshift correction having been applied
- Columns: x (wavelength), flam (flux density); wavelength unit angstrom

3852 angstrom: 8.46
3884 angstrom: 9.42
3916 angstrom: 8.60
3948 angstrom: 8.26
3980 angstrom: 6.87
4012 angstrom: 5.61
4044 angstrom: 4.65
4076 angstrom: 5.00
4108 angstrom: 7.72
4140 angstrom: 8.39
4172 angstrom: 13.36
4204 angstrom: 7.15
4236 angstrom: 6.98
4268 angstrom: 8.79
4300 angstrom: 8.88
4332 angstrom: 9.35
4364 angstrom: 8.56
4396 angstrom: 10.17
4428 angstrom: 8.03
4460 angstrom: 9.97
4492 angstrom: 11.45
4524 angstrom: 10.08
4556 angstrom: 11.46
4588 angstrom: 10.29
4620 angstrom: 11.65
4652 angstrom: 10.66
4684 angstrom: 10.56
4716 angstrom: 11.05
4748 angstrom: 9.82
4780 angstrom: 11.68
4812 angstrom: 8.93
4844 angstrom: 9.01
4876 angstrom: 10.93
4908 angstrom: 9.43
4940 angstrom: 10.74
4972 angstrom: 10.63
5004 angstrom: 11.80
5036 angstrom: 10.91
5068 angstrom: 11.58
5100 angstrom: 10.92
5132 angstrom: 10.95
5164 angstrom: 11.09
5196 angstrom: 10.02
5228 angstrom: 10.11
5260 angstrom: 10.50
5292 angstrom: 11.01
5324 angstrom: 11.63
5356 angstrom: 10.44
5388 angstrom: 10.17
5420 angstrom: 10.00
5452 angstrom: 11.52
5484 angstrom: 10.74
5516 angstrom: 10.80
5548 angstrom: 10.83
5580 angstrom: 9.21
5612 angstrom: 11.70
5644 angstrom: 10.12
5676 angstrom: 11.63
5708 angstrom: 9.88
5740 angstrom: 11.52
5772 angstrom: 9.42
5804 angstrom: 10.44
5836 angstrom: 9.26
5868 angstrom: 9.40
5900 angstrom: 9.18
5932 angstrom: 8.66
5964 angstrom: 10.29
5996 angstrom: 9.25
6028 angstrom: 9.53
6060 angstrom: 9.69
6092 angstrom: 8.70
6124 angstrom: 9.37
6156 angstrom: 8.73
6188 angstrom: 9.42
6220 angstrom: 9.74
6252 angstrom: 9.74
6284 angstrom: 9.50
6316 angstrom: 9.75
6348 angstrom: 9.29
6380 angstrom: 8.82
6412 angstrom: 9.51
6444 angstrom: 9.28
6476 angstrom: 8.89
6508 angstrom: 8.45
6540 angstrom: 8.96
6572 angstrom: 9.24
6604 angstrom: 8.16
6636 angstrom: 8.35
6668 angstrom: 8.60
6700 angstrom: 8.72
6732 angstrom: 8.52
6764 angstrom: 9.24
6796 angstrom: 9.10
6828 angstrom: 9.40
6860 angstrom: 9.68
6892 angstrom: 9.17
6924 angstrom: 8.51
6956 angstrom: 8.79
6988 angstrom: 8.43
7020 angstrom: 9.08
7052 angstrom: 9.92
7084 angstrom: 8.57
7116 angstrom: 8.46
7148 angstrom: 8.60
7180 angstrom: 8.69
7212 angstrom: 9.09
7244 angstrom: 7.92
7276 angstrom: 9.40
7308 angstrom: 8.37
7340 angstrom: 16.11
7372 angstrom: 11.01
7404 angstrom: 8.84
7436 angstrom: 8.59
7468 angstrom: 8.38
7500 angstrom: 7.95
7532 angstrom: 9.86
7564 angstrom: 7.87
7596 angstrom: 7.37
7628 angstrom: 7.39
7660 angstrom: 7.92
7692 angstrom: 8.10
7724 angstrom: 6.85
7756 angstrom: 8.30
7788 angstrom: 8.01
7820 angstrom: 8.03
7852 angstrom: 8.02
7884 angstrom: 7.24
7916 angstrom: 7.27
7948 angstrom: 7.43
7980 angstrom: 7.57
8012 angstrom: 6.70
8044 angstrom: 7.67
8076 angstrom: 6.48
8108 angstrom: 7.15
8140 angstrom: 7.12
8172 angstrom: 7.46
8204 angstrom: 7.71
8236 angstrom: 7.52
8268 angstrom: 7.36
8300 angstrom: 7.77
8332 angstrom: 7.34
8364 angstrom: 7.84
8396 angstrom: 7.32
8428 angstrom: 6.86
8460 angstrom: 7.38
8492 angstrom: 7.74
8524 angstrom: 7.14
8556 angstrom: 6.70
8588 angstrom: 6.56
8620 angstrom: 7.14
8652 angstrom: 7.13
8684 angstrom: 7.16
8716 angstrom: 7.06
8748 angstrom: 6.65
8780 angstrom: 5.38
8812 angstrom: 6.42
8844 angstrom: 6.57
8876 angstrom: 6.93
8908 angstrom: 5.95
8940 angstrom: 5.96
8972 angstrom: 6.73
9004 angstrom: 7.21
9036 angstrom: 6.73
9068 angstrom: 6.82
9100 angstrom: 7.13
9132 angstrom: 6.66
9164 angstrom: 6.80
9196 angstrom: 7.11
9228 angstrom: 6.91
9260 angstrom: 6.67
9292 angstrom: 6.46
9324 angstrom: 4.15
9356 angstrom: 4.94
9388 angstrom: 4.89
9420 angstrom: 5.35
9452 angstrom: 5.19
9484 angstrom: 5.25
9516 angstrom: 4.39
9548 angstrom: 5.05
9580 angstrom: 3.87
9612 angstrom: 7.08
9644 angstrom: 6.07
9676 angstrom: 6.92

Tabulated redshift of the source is 0.12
